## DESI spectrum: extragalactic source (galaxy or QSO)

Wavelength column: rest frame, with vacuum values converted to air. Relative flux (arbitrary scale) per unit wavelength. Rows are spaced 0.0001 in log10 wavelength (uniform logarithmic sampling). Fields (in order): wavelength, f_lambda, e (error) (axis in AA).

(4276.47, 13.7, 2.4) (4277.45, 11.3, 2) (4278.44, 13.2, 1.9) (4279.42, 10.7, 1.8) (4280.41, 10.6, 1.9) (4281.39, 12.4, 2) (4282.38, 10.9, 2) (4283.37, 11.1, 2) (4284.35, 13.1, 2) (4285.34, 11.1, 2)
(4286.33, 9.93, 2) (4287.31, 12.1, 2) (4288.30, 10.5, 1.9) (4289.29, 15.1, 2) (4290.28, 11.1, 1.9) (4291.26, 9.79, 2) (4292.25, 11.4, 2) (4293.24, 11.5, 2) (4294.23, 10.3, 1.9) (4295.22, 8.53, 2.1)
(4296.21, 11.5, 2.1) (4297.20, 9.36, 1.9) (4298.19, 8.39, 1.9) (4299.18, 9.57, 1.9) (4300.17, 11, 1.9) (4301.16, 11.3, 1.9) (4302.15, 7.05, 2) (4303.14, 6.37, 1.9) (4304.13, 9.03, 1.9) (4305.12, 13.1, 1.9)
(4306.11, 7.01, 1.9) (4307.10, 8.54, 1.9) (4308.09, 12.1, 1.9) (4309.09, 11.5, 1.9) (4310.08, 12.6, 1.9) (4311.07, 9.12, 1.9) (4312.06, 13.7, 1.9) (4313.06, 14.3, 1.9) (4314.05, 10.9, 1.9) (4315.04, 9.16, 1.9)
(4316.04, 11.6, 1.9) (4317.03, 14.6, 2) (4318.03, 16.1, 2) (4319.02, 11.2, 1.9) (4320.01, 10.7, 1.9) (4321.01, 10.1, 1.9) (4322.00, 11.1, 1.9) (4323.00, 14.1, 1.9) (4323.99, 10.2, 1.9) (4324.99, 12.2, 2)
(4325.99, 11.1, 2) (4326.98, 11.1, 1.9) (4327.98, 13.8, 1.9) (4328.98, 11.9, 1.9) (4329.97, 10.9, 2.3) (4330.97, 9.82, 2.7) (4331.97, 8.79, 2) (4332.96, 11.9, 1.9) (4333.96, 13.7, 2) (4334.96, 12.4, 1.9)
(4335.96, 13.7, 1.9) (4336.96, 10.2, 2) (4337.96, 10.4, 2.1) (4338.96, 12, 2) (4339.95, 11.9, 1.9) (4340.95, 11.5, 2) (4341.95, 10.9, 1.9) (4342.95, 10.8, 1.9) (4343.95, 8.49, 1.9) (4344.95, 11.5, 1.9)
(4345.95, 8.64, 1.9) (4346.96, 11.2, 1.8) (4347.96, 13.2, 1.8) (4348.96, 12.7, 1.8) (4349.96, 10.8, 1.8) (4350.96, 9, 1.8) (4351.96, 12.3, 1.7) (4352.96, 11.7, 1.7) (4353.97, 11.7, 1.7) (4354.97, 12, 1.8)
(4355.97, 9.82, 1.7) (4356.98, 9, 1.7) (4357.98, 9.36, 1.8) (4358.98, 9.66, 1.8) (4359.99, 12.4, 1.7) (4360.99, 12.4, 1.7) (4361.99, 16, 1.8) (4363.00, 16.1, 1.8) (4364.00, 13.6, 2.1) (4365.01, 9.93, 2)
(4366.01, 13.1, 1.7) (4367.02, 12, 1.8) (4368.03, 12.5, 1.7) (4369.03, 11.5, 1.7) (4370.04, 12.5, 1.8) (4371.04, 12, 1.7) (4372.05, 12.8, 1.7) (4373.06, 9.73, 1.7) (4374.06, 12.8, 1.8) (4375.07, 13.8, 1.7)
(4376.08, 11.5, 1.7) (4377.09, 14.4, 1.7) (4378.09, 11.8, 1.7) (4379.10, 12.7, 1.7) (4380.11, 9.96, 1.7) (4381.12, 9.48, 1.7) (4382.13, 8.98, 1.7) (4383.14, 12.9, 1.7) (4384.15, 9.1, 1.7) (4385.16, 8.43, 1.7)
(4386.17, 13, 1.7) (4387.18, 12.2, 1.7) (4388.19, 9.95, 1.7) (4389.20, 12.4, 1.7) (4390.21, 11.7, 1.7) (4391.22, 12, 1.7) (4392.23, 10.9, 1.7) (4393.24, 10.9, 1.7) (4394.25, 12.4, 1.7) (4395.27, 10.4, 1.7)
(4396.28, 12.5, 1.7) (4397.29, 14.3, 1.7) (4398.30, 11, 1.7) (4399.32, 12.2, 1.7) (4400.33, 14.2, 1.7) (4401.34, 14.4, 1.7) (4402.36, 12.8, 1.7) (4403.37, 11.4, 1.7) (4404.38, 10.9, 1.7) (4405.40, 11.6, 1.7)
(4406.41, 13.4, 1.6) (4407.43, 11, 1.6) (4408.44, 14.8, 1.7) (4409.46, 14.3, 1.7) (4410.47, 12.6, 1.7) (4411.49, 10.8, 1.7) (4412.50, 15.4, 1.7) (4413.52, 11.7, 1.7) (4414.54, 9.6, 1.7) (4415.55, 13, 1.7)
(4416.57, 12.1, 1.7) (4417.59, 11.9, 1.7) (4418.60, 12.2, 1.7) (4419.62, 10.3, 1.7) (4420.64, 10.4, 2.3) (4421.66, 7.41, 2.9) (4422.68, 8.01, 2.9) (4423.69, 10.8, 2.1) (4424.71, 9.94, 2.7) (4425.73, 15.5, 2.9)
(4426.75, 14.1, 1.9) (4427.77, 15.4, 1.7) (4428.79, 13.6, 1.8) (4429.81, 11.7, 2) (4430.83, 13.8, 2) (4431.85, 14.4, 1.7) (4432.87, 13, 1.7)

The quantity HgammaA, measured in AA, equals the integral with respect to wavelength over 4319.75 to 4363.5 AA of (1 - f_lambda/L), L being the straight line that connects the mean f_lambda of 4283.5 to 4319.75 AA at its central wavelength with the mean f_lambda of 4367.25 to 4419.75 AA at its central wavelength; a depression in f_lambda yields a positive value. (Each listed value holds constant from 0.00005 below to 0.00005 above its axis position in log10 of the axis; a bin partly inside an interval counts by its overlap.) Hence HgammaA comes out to -0.2 AA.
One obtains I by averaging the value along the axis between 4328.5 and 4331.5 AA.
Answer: 10.9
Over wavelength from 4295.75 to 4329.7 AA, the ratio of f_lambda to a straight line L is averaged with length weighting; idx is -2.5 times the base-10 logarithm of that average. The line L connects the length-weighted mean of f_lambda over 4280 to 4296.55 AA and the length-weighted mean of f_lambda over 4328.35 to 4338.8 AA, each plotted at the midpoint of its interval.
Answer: 0.03 mag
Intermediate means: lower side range 11.2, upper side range 11.4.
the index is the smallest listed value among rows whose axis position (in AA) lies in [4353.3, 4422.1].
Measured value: 7.41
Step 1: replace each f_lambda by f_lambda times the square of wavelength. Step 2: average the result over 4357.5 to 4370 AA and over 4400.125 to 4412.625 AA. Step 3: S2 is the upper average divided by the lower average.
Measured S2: 1.05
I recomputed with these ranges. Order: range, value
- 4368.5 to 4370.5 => 12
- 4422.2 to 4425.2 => 9.62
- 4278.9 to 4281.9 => 11.3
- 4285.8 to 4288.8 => 10.8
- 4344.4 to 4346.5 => 10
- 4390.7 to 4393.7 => 11.3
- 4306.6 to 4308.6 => 10.3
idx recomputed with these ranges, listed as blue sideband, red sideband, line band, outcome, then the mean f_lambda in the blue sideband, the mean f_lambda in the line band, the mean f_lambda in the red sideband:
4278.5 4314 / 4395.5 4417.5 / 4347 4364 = -0.01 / 10.8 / 11.8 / 12.5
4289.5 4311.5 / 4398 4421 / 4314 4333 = -0.10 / 10.1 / 11.6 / 12.3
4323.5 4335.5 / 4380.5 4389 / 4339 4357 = 0.01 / 11.5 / 11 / 10.6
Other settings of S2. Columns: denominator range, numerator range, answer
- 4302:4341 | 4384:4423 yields 1.08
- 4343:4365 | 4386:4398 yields 1.05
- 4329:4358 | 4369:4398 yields 1.07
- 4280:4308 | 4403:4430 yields 1.22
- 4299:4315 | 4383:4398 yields 1.15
